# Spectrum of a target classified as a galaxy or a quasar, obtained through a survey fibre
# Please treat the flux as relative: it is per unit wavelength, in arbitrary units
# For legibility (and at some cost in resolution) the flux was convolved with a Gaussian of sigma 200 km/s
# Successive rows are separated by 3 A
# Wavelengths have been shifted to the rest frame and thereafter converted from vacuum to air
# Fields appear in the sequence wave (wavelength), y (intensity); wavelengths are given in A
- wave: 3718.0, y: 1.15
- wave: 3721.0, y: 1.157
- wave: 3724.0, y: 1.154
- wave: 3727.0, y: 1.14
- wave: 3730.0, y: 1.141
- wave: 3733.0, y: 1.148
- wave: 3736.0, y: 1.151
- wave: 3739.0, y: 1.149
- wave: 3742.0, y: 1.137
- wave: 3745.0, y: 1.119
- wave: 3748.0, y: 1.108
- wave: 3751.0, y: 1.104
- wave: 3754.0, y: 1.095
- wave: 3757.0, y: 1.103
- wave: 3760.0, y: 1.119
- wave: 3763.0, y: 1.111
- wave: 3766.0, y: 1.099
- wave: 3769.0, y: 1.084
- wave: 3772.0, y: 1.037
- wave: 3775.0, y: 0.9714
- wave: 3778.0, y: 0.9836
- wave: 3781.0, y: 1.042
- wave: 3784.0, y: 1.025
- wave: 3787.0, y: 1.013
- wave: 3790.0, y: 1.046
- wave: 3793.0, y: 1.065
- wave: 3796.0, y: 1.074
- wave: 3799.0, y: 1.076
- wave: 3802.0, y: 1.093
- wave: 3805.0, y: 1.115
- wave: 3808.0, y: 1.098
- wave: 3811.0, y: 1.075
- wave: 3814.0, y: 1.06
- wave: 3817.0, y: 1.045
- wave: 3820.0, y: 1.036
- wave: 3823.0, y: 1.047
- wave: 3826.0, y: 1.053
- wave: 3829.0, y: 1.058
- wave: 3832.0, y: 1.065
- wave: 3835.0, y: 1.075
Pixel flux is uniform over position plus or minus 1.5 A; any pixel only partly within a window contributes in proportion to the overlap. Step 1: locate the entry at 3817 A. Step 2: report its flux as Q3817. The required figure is 1.045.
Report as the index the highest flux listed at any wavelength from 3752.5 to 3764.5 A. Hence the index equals 1.119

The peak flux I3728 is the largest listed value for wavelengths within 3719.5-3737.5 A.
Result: 1.157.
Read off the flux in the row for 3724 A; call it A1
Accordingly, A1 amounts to 1.154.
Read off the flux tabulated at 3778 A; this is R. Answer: 0.9836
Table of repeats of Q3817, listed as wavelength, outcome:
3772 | 1.037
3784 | 1.025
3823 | 1.047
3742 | 1.137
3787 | 1.013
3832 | 1.065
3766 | 1.099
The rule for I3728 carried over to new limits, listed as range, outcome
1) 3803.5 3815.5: 1.115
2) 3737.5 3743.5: 1.149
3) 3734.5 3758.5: 1.151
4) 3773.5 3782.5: 1.042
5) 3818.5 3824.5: 1.047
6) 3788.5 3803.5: 1.093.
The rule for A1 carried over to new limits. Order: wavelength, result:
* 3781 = 1.042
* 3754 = 1.095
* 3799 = 1.076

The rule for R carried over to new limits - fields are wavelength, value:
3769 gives 1.084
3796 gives 1.074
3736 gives 1.151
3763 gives 1.111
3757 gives 1.103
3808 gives 1.098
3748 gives 1.108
